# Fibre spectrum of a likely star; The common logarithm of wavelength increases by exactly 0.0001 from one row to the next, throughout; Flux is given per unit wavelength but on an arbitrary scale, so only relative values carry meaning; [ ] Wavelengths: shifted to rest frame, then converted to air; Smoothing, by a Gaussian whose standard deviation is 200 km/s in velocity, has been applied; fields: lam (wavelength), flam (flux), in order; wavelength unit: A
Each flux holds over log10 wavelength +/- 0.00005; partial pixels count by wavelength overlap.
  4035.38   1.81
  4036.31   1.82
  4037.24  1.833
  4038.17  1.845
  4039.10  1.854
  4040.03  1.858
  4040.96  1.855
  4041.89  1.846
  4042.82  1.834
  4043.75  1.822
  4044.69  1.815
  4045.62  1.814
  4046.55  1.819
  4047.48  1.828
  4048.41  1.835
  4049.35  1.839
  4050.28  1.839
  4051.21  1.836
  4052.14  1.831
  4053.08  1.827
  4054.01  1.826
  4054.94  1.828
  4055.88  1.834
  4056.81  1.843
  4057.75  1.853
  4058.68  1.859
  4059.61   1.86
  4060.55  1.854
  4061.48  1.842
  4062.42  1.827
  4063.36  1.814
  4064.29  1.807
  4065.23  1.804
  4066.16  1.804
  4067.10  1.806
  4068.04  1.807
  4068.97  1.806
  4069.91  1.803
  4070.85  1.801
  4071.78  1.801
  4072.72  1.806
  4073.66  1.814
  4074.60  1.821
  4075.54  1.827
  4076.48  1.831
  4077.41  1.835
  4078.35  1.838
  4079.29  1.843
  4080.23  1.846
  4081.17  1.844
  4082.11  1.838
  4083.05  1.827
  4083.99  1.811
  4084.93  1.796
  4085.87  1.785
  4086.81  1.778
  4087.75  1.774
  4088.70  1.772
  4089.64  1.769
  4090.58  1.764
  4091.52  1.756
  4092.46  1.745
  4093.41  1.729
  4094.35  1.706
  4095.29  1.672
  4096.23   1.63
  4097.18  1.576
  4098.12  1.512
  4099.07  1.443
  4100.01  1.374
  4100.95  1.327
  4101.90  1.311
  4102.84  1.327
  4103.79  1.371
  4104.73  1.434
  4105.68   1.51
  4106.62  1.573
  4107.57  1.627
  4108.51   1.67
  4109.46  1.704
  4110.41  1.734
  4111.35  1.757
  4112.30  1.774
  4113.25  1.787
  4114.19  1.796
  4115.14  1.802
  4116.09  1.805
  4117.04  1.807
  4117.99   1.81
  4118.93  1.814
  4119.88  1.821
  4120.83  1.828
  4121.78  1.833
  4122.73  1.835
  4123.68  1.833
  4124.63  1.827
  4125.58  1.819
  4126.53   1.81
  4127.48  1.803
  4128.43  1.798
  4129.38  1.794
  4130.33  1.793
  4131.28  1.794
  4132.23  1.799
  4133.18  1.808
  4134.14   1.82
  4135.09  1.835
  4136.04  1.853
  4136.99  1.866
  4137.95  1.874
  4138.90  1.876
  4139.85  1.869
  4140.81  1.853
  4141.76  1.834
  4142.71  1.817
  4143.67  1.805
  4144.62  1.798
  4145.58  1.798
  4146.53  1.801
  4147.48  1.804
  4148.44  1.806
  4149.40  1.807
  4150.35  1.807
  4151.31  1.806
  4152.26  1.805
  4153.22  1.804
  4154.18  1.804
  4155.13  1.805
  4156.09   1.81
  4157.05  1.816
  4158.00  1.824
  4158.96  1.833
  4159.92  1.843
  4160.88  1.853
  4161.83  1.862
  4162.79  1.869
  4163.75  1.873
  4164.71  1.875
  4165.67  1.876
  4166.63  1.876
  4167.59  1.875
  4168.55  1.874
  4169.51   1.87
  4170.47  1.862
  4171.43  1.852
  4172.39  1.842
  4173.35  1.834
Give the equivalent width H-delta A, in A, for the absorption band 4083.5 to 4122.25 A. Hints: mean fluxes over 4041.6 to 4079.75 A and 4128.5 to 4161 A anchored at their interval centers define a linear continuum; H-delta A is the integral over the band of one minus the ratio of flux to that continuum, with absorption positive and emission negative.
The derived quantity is 3.2 A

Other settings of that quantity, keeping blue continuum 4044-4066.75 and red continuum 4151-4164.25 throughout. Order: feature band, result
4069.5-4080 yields 0.1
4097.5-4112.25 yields 2.5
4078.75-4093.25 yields 0.3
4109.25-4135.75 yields 0.4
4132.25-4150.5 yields 0.0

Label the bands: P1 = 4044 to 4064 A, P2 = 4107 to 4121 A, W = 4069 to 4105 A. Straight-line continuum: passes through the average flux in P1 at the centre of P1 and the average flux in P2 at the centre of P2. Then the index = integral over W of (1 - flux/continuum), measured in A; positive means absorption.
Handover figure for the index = 1.94 A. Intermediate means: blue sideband 1.83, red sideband 1.77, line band 1.7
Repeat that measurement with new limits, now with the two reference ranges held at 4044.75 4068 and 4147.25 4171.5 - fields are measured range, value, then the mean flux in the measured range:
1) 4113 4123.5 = 0.12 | 1.81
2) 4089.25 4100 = 1.07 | 1.65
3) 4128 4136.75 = 0.11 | 1.81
